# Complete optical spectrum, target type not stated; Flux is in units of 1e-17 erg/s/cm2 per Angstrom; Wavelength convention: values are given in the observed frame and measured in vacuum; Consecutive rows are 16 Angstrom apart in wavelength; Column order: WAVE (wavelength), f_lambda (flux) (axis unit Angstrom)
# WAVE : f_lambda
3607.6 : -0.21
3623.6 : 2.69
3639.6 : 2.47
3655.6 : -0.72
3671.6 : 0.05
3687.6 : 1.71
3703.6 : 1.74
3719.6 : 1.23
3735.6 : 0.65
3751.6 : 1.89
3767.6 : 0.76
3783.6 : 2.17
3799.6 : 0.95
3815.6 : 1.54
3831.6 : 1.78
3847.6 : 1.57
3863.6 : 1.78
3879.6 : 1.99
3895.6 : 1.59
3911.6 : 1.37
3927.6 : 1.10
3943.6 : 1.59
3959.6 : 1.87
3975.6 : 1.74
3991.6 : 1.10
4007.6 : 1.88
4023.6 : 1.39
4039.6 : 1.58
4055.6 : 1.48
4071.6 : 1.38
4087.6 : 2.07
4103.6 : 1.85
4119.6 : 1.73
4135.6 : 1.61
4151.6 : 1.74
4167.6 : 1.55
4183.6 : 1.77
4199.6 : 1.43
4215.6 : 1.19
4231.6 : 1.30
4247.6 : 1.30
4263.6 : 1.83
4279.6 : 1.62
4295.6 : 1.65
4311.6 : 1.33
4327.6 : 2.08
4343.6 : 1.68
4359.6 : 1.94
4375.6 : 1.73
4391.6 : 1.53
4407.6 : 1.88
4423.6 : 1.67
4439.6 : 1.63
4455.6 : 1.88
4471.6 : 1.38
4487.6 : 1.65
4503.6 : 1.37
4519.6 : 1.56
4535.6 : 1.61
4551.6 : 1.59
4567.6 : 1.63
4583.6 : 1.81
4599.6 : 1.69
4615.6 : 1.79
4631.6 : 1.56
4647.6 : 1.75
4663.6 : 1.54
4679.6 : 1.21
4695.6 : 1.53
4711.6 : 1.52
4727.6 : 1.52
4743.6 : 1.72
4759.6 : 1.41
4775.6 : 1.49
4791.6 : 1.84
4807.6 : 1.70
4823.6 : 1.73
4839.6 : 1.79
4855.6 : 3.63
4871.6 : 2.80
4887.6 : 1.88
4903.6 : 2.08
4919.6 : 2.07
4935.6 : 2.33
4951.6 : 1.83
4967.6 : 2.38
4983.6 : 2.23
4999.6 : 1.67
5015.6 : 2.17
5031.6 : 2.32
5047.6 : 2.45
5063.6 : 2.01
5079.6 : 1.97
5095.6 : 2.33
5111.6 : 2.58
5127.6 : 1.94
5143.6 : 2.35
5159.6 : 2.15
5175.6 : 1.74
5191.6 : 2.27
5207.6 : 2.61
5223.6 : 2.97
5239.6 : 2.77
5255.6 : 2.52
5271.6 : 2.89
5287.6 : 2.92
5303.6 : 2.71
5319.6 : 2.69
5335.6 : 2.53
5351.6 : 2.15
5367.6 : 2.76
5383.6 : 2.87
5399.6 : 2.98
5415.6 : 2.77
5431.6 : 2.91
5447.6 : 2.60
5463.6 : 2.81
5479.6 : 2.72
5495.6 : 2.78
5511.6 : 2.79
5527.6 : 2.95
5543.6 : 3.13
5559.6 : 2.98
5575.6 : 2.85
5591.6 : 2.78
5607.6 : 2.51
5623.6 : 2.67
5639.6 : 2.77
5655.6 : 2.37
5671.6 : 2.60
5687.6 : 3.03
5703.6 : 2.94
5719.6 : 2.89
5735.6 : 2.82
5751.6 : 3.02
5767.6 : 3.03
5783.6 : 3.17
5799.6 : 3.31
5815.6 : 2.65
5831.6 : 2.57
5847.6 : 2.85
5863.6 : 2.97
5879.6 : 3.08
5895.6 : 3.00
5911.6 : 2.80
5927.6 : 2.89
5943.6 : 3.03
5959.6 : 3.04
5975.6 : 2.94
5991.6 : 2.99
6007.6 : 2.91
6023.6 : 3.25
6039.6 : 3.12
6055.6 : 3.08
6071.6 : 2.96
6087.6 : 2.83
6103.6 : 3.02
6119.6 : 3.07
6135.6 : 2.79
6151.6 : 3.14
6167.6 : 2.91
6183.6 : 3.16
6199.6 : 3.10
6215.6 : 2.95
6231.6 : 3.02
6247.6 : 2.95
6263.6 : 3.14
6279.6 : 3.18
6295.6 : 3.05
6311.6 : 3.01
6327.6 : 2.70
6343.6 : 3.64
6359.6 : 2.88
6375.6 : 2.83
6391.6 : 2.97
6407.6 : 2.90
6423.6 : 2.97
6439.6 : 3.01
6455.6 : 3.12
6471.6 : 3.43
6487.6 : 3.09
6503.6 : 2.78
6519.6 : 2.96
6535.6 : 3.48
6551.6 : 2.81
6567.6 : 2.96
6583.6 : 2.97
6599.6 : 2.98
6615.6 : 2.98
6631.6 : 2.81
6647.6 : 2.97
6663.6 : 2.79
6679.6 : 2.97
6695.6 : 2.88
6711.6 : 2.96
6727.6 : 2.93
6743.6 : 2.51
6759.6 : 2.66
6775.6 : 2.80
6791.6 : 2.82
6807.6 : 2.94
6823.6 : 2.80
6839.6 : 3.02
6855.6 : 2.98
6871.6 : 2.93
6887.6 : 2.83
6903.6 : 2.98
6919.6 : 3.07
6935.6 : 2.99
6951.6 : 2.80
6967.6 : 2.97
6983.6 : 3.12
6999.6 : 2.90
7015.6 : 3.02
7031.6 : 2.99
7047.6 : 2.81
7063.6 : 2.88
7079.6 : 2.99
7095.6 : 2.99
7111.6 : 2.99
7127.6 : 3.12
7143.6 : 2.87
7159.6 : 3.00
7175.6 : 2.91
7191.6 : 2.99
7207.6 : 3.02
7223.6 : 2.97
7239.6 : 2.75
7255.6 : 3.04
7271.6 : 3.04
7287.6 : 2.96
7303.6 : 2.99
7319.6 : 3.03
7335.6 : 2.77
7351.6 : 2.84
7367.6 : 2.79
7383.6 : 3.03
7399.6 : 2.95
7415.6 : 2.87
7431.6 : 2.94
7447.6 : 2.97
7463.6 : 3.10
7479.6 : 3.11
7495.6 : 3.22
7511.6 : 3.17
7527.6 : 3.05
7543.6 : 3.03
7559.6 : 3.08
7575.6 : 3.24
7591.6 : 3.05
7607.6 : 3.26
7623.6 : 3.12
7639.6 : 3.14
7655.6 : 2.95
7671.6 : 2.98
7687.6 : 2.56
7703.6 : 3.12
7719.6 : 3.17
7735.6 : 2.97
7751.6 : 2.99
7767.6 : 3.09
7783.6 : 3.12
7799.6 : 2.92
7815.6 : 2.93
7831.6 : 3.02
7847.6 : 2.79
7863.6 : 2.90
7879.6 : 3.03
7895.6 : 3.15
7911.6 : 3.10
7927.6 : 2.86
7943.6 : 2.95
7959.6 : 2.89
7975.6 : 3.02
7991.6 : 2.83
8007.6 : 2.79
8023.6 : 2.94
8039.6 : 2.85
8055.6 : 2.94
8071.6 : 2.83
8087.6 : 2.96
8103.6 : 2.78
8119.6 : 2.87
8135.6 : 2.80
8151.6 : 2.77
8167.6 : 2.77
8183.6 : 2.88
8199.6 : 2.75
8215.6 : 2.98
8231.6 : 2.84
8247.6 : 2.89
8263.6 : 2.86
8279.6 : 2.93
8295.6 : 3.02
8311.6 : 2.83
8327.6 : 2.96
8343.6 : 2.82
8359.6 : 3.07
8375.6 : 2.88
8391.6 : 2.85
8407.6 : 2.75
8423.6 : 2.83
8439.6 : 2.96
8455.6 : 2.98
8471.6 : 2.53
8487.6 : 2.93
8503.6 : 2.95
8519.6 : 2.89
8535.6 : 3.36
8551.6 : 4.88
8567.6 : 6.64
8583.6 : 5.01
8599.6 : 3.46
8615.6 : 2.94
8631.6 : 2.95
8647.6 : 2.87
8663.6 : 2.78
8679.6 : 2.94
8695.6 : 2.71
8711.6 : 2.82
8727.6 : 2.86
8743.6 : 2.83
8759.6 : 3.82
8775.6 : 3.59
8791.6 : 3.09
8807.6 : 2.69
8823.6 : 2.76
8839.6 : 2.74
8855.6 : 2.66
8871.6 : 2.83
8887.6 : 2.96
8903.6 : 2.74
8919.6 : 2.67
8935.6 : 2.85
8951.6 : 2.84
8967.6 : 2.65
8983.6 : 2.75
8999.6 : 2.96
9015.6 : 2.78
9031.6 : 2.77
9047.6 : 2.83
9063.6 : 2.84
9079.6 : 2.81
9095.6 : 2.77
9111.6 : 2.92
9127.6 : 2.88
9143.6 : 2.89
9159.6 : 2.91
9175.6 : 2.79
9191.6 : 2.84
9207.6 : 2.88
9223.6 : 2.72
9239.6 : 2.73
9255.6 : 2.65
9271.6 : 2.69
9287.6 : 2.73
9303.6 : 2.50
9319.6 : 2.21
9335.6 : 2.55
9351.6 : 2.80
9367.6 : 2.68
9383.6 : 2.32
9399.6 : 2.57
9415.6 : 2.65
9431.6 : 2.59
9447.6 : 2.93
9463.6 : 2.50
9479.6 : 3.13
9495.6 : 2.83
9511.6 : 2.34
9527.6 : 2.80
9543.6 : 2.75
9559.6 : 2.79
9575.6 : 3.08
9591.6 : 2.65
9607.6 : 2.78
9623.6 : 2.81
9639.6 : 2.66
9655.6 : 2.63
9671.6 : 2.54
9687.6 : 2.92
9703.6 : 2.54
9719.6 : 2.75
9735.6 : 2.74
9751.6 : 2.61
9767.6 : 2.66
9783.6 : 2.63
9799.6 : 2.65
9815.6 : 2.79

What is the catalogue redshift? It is 0.30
